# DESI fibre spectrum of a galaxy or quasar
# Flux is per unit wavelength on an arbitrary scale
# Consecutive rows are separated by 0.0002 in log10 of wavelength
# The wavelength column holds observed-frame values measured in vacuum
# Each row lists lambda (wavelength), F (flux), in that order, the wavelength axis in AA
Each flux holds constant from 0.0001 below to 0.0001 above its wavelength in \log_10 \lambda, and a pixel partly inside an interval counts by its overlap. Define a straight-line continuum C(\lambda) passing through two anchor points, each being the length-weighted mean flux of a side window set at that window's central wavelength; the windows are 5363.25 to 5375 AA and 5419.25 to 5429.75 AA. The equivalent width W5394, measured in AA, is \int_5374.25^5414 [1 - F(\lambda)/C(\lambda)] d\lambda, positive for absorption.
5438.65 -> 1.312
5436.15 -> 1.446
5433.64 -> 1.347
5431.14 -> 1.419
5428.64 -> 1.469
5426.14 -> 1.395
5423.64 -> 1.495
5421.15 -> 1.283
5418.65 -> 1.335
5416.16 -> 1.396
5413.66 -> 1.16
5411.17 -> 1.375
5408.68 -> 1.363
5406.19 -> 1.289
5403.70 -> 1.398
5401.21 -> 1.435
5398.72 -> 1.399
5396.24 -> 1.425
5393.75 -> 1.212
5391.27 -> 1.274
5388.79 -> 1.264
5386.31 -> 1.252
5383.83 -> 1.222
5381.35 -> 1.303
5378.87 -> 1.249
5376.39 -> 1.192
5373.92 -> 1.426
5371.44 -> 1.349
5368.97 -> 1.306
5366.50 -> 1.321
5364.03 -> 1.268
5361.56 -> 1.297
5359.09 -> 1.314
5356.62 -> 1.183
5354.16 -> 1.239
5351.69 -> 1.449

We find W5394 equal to 1.75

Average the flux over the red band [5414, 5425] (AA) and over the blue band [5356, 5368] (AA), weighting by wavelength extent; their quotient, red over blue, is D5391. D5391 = 1.1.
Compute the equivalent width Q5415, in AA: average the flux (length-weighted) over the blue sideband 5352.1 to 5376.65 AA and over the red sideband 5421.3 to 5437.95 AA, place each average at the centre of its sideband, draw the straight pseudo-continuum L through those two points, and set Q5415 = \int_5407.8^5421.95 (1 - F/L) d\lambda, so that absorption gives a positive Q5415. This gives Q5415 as 0.7 AA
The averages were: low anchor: 1.3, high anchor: 1.42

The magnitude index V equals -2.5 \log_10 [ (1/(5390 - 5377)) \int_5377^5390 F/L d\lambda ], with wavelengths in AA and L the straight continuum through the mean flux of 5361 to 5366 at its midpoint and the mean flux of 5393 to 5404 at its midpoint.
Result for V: 0.07 mag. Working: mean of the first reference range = 1.29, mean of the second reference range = 1.38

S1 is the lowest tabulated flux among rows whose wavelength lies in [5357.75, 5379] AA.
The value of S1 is 1.192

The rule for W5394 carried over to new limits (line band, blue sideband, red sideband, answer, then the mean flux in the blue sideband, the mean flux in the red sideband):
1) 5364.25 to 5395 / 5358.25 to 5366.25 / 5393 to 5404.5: 1.2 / 1.3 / 1.38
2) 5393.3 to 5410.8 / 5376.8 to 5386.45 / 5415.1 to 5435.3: -0.7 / 1.25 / 1.39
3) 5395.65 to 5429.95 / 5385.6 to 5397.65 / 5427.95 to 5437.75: -0.5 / 1.29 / 1.41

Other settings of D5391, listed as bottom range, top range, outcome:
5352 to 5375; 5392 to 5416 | 1.03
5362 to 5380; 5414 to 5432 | 1.06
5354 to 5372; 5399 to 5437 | 1.07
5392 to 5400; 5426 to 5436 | 1.05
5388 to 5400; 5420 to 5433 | 1.07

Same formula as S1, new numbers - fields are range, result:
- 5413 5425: 1.16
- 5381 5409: 1.212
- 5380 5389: 1.222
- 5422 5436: 1.347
